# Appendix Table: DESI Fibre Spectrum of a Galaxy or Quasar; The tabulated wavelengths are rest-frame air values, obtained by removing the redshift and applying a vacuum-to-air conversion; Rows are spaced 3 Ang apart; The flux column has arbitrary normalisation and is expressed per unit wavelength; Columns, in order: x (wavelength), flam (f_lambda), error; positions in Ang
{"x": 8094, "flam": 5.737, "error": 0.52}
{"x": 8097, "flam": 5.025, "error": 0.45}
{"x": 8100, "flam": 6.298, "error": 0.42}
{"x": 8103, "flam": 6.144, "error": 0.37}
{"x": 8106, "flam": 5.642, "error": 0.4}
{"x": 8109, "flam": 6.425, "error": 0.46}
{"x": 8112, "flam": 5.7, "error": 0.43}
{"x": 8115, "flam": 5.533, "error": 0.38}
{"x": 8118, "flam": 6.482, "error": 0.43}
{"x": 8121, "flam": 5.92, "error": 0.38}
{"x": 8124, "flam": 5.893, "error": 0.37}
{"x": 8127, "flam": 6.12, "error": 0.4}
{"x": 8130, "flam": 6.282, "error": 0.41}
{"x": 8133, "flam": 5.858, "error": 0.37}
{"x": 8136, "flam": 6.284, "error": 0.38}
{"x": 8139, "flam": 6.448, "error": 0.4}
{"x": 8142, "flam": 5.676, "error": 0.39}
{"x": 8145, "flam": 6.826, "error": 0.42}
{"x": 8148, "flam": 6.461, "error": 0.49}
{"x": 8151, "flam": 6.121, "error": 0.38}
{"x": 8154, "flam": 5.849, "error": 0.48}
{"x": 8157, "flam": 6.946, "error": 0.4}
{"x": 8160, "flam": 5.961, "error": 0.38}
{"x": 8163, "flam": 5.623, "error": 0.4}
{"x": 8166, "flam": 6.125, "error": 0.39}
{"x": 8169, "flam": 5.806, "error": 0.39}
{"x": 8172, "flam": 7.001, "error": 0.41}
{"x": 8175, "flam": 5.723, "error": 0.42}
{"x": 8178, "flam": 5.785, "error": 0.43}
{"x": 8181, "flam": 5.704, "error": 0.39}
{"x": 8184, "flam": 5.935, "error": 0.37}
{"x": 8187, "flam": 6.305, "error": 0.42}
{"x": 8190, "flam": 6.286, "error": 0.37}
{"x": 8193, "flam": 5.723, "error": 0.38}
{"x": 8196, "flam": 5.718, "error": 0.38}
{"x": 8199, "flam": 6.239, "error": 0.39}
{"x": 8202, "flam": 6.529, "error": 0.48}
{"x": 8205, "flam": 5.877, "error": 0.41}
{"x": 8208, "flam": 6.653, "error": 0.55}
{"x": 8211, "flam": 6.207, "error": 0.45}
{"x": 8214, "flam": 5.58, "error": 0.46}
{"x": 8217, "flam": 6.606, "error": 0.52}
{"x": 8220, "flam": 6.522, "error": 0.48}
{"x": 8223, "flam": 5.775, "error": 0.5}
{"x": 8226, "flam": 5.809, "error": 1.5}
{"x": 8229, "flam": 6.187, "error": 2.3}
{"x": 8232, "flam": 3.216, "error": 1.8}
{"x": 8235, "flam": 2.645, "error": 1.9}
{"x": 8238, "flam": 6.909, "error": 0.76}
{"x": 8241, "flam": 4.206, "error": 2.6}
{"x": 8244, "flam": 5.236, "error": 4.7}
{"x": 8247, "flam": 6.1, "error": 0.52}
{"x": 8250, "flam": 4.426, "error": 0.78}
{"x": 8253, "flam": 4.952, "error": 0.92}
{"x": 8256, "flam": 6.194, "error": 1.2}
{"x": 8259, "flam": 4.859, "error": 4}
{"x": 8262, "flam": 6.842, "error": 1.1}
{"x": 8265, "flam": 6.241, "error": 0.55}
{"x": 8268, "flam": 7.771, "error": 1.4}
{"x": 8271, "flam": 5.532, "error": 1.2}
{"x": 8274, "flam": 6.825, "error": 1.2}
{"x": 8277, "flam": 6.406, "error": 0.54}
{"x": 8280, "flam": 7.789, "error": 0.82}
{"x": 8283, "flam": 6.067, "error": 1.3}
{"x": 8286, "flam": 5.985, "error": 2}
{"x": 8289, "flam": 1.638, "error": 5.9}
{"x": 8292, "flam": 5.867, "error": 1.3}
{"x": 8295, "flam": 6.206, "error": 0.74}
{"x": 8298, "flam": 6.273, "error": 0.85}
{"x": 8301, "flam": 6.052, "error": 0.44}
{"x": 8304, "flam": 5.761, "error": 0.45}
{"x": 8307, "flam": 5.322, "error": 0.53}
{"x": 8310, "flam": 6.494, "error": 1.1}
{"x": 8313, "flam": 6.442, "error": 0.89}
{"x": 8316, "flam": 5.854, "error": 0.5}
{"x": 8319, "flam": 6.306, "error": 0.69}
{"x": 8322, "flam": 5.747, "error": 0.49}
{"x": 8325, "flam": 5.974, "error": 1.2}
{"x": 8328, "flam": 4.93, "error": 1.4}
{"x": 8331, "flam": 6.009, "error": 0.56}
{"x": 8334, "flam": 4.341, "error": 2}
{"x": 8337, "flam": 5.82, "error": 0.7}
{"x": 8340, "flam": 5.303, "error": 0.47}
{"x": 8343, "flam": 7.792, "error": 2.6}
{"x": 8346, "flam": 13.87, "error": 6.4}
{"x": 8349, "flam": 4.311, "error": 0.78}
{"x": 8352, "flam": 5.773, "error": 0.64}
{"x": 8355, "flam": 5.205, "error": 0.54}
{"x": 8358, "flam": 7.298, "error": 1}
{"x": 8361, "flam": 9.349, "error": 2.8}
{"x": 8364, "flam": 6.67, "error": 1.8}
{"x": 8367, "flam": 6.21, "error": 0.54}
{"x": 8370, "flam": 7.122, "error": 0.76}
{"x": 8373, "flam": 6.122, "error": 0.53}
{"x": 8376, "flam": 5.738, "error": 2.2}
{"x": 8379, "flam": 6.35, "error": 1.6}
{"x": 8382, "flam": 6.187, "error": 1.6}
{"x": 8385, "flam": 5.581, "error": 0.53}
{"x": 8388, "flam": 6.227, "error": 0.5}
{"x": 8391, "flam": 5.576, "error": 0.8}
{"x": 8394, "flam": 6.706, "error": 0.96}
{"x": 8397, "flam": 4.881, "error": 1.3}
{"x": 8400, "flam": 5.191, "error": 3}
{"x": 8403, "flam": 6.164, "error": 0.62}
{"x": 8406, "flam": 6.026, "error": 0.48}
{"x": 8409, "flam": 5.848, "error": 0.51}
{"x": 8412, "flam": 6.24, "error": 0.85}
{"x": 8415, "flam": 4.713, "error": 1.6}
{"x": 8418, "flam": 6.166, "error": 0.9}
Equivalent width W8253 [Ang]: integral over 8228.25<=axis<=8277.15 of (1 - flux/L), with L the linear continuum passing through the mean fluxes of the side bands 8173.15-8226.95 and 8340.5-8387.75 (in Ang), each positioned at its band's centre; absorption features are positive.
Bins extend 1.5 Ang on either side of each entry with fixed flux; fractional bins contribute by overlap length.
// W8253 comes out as 6.2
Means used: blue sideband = 6.06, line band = 5.53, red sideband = 6.85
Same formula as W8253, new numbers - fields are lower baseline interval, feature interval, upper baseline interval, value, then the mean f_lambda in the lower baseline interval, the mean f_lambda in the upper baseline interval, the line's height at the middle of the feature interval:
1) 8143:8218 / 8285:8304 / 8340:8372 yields 4.2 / 6.14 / 7.24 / 6.86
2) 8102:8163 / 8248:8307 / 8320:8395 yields 4.1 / 6.12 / 6.41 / 6.3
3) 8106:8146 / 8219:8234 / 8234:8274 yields 0.9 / 6.08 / 5.62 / 5.72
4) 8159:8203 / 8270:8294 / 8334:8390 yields 2.2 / 6.03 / 6.64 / 6.37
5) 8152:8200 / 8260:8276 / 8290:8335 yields -1.9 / 6.04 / 5.81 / 5.89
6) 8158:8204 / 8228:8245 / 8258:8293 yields 3.8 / 6.04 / 6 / 6.02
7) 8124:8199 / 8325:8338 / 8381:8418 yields 1.2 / 6.11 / 5.79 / 5.88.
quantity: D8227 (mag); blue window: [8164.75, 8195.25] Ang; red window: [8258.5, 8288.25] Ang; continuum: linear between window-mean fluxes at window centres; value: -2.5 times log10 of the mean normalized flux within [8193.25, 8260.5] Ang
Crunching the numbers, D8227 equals 0.115 mag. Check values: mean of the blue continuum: 6.03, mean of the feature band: 5.57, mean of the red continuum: 6.36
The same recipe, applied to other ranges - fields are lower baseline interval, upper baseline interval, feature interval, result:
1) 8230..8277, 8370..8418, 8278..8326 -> -0.04 mag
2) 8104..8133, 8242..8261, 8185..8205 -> -0.09 mag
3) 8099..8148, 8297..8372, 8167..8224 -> 0.02 mag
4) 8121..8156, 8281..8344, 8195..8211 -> -0.04 mag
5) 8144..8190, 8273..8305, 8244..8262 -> 0.10 mag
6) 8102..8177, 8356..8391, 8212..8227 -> 0.03 mag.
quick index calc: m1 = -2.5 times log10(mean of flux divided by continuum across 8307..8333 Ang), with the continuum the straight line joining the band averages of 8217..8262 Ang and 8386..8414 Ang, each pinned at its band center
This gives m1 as -0.06 mag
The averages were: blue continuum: 5.32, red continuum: 5.85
